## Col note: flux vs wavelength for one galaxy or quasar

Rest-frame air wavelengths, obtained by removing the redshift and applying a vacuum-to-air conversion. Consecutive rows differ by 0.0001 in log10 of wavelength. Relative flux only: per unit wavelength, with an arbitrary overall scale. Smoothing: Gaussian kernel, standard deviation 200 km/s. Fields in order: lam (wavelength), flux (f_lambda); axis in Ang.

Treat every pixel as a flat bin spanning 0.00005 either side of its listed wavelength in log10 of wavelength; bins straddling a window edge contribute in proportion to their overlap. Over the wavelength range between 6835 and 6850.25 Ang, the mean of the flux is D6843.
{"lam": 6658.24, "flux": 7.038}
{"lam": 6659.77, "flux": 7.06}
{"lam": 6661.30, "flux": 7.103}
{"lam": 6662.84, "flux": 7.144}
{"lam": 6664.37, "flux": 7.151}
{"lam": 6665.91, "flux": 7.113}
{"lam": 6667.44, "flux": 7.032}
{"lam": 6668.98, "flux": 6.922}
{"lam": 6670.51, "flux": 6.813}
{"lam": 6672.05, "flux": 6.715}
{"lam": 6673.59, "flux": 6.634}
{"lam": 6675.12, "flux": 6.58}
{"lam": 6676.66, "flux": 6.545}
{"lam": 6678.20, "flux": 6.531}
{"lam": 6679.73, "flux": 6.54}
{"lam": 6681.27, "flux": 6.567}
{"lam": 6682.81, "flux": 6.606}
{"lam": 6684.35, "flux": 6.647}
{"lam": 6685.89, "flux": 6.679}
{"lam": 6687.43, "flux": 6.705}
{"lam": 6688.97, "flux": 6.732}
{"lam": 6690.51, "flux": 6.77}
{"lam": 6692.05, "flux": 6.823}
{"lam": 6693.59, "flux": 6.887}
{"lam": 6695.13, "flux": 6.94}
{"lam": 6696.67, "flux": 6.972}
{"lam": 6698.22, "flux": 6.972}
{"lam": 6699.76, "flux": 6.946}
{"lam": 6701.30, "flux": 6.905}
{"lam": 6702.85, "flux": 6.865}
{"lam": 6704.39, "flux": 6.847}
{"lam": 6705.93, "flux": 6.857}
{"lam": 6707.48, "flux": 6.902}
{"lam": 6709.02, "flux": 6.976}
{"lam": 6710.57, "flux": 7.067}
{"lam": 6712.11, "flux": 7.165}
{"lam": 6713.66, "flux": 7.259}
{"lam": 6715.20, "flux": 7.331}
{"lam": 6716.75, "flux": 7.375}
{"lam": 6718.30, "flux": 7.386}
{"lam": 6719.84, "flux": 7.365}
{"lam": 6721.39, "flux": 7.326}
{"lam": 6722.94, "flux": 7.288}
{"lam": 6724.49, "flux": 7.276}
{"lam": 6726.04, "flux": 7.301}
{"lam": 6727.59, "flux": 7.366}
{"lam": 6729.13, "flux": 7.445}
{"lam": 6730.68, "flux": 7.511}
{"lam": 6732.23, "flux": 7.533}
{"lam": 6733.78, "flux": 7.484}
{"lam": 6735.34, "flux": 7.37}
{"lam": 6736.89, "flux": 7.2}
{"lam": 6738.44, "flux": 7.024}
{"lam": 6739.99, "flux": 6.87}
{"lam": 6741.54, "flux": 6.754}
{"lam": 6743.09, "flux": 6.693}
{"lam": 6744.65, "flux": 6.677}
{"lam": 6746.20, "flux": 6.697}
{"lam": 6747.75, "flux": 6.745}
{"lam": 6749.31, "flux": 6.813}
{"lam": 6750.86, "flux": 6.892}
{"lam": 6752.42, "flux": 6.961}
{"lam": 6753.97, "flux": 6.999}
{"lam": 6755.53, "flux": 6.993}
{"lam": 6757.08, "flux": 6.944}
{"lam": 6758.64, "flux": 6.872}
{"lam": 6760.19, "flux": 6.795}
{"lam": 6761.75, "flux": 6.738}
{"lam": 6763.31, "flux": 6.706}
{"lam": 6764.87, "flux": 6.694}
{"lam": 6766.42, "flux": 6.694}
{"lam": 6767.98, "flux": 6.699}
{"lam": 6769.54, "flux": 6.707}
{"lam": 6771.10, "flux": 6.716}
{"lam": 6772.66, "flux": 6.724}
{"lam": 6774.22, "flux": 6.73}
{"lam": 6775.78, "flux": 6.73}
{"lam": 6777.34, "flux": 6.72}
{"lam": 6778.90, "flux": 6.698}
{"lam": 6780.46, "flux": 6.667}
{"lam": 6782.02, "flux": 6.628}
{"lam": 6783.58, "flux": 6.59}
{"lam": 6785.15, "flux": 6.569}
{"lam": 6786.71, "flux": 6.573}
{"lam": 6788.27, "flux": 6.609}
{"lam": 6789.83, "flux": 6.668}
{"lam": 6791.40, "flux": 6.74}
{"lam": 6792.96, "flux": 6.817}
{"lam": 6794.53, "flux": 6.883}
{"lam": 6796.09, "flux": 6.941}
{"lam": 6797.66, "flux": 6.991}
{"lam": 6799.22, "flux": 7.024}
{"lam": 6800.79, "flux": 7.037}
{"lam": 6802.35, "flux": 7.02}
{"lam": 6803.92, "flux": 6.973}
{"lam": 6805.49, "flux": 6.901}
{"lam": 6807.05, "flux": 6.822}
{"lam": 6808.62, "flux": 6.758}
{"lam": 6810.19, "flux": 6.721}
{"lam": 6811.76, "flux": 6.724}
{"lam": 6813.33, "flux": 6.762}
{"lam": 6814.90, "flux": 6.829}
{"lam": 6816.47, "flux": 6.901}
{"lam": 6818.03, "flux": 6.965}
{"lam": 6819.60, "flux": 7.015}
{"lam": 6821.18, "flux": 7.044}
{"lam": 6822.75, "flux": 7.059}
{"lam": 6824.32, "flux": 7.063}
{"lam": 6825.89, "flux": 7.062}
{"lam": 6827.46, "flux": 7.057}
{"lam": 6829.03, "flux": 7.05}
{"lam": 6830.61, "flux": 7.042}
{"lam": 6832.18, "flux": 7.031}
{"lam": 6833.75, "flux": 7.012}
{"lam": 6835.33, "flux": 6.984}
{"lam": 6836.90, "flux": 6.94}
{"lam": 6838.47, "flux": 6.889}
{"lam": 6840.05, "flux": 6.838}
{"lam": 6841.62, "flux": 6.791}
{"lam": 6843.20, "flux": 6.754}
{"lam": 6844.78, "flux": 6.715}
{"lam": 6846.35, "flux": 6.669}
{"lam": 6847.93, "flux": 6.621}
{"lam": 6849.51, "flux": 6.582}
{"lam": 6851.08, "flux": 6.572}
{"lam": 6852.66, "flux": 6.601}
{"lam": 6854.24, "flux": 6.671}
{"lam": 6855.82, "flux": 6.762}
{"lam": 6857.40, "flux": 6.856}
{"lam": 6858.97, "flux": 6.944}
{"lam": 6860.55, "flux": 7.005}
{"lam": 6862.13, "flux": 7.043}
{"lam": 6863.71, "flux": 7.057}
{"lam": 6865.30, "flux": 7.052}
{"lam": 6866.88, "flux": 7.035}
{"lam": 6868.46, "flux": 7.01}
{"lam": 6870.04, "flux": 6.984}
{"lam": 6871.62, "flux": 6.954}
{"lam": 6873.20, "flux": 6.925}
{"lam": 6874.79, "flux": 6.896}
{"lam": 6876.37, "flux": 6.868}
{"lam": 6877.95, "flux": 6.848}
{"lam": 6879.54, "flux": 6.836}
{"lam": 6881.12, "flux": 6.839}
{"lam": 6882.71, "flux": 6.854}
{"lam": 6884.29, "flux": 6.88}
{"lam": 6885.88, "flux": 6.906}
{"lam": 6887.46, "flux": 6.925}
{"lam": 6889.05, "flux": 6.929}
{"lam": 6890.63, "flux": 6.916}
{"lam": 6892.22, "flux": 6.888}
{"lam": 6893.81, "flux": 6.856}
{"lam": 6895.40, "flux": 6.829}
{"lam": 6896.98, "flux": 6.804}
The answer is 6.77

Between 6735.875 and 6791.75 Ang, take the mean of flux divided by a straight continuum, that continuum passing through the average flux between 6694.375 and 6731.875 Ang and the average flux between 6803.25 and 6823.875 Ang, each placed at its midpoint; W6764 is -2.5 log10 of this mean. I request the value 0.04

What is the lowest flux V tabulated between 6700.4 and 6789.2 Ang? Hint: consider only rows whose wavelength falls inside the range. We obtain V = 6.569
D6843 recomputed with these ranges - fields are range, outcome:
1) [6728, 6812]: 6.86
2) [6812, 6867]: 6.89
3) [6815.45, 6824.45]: 7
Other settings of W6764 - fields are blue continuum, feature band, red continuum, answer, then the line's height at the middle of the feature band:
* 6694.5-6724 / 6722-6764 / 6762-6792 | -0.02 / 6.89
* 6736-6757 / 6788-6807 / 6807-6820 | -0.01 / 6.84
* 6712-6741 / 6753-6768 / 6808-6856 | 0.05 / 7.16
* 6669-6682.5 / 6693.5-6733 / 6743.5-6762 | -0.07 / 6.74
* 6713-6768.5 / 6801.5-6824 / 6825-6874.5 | 0.01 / 6.95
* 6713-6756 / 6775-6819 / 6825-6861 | 0.03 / 6.97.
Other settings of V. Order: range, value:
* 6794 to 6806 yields 6.883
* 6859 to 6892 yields 6.836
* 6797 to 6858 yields 6.572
